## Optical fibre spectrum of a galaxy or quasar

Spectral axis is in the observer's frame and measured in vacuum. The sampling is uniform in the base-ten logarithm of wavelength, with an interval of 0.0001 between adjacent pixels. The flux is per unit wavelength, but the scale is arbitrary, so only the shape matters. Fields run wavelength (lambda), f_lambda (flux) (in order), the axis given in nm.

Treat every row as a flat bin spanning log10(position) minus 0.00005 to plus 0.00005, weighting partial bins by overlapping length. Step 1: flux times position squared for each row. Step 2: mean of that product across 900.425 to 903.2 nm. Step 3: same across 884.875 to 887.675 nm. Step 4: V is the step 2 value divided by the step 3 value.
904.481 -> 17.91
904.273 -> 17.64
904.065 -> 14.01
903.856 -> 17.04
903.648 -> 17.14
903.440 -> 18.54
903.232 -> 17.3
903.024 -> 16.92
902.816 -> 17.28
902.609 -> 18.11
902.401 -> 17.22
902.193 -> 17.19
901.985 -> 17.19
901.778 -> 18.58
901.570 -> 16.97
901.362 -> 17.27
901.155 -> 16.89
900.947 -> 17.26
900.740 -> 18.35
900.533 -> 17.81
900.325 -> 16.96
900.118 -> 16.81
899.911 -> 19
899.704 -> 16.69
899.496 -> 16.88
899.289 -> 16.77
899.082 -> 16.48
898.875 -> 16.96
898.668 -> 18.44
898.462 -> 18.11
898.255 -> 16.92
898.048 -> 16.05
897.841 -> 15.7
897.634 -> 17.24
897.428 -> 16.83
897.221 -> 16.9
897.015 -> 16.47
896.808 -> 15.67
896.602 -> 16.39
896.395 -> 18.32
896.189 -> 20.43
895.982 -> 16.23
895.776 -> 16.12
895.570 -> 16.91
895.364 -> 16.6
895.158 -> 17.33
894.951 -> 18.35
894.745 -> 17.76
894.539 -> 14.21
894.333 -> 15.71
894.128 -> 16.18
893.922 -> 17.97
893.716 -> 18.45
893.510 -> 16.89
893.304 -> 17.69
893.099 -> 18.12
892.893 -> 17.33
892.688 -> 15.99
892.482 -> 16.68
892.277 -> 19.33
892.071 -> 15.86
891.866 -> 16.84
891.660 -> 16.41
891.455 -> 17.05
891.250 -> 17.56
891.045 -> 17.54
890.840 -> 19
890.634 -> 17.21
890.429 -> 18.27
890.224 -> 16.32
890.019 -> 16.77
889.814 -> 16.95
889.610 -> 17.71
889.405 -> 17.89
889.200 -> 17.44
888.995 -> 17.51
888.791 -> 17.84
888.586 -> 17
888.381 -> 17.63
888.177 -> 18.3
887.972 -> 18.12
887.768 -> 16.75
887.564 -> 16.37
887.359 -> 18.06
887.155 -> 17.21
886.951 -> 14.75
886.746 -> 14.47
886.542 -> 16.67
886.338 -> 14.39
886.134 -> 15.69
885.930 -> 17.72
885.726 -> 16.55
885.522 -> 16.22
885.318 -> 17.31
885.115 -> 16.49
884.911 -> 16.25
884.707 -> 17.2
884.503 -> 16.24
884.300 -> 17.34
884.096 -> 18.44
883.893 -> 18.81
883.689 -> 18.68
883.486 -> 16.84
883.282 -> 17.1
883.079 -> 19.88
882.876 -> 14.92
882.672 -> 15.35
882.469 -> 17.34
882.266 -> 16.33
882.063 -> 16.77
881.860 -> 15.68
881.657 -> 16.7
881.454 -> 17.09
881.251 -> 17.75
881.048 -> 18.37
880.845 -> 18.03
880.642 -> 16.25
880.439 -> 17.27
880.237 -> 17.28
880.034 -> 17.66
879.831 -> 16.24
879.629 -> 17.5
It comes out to 1.11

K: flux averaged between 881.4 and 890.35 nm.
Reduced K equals 16.9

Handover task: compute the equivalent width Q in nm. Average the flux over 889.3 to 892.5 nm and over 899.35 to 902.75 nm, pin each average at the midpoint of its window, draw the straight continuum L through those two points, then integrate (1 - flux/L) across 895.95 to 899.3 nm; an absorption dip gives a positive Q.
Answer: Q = 0.06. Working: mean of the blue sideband 17.4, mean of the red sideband 17.4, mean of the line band 17.1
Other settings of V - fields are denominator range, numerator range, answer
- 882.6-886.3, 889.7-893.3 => 1.03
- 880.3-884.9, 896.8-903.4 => 1.04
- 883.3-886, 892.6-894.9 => 1.01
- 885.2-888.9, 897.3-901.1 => 1.05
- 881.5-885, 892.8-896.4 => 1.04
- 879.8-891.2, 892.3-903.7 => 1.04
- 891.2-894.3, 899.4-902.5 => 1.03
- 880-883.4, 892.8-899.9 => 1.04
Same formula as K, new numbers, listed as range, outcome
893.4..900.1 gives 17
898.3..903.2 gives 17.4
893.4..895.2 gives 17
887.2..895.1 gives 17.3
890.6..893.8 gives 17.4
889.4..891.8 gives 17.4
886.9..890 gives 17.3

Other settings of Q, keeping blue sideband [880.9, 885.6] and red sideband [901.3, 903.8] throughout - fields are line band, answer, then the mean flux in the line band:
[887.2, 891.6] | -0.065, 17.5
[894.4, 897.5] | 0.070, 17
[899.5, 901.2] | -0.003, 17.5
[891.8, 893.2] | 0.009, 17.2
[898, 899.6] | 0.027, 17.1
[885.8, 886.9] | 0.090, 15.8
